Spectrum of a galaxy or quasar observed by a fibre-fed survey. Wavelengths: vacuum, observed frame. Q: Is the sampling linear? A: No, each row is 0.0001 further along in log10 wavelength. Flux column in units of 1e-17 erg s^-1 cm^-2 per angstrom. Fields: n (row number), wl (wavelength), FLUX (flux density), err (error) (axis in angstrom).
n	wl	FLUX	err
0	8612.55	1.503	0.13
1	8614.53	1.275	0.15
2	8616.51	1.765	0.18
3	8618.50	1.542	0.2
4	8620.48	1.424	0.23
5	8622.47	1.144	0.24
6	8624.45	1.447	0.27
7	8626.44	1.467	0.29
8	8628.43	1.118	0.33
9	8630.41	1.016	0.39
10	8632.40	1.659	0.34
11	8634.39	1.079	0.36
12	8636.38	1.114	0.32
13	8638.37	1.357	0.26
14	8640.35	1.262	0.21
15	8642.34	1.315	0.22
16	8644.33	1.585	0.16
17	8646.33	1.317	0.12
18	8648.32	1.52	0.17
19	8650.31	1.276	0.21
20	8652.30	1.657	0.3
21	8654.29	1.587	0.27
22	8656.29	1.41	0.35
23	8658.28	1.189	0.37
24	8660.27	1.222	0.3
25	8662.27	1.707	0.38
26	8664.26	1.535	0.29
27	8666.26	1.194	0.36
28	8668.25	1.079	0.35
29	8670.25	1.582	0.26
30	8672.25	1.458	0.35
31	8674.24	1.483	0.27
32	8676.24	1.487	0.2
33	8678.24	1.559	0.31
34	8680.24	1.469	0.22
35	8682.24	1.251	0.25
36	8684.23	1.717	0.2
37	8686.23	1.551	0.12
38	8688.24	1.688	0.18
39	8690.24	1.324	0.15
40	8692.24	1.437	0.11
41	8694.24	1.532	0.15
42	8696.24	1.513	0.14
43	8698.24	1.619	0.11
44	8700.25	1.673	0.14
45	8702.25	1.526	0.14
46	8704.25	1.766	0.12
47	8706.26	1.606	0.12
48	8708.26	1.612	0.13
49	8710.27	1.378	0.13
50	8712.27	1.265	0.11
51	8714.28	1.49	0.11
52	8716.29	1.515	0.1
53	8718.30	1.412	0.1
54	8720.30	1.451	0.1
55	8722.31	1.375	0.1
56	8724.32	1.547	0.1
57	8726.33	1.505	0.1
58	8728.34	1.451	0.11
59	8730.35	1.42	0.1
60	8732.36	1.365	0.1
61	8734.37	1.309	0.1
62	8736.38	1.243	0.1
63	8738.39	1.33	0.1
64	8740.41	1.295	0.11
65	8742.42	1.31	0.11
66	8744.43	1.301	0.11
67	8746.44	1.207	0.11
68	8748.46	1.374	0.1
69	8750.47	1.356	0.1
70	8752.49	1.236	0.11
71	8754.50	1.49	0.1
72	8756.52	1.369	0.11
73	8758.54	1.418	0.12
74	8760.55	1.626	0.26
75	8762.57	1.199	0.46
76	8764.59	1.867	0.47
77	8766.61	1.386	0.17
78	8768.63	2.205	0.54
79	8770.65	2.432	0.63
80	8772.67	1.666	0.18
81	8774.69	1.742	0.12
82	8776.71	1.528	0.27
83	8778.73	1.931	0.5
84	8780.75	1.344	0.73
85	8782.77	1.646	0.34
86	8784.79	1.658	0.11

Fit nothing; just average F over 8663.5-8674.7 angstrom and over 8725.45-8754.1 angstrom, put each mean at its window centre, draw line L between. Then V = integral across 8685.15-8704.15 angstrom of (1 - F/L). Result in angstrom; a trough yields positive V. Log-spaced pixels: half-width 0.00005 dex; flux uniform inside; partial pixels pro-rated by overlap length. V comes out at -2.6 angstrom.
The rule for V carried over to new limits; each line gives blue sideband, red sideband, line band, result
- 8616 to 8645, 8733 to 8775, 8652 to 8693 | -1.8 angstrom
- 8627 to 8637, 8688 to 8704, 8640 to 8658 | -1.8 angstrom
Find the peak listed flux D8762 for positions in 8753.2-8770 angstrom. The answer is 2.205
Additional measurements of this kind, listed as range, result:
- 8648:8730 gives 1.766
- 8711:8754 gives 1.547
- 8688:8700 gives 1.688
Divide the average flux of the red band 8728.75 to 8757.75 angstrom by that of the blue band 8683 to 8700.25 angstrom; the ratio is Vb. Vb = 0.86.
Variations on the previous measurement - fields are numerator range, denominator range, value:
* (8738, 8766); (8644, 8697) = 0.95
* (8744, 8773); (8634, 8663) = 1.12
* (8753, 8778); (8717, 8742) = 1.19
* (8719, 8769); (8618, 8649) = 1.06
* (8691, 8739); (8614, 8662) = 1.07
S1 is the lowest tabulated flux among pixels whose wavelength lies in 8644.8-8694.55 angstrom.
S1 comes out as 1.079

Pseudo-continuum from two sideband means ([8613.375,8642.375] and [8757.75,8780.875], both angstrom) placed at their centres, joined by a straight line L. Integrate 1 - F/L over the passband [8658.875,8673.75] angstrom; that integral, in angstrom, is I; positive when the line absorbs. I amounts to 0.4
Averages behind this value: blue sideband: 1.33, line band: 1.39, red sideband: 1.71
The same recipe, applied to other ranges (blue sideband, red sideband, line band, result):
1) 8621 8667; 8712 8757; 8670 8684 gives -1.2 angstrom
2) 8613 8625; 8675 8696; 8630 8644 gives 1.6 angstrom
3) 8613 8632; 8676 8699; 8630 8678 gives 1.8 angstrom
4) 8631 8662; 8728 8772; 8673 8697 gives -1.6 angstrom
